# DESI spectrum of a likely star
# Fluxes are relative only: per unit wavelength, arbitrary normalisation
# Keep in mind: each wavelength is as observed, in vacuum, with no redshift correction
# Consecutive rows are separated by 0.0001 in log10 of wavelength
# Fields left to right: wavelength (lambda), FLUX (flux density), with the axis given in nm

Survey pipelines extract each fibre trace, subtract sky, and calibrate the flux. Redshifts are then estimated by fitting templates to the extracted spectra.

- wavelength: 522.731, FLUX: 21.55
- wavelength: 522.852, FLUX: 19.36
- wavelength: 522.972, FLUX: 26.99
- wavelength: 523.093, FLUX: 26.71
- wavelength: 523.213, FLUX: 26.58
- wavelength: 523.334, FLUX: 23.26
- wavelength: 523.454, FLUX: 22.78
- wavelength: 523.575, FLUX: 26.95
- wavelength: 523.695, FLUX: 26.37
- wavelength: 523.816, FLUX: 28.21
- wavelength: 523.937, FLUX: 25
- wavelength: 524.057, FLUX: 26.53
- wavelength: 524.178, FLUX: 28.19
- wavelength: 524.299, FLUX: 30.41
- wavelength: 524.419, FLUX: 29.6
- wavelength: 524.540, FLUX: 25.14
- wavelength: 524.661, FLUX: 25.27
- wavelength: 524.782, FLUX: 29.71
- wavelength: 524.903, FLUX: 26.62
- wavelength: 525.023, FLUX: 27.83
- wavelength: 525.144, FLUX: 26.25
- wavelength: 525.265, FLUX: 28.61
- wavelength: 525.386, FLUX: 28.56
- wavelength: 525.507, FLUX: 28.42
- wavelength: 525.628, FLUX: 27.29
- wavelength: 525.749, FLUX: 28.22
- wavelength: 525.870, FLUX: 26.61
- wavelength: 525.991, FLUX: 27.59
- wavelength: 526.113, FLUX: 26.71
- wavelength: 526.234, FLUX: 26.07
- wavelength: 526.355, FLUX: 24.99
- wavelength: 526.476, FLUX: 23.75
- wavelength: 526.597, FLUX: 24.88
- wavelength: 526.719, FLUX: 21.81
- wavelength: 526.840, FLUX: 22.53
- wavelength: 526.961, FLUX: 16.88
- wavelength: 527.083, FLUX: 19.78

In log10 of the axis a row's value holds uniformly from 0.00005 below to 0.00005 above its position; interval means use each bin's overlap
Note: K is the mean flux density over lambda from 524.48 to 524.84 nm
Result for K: 26.7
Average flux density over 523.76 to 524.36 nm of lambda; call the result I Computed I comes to 27.7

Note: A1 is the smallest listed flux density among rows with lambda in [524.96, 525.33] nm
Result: 26.25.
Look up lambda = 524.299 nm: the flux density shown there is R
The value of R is 30.41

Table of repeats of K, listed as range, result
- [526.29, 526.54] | 24.5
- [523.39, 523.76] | 25.4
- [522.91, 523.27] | 26.7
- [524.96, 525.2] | 27.1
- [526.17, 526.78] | 24.3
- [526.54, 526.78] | 23.3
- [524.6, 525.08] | 27.4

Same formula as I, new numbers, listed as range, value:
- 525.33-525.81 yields 28.1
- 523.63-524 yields 26.6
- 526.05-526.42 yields 25.9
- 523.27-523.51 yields 23.1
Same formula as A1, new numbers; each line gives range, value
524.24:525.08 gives 25.14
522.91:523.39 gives 23.26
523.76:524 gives 25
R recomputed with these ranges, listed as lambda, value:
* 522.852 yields 19.36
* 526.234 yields 26.07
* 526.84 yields 22.53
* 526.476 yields 23.75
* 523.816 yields 28.21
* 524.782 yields 29.71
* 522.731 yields 21.55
